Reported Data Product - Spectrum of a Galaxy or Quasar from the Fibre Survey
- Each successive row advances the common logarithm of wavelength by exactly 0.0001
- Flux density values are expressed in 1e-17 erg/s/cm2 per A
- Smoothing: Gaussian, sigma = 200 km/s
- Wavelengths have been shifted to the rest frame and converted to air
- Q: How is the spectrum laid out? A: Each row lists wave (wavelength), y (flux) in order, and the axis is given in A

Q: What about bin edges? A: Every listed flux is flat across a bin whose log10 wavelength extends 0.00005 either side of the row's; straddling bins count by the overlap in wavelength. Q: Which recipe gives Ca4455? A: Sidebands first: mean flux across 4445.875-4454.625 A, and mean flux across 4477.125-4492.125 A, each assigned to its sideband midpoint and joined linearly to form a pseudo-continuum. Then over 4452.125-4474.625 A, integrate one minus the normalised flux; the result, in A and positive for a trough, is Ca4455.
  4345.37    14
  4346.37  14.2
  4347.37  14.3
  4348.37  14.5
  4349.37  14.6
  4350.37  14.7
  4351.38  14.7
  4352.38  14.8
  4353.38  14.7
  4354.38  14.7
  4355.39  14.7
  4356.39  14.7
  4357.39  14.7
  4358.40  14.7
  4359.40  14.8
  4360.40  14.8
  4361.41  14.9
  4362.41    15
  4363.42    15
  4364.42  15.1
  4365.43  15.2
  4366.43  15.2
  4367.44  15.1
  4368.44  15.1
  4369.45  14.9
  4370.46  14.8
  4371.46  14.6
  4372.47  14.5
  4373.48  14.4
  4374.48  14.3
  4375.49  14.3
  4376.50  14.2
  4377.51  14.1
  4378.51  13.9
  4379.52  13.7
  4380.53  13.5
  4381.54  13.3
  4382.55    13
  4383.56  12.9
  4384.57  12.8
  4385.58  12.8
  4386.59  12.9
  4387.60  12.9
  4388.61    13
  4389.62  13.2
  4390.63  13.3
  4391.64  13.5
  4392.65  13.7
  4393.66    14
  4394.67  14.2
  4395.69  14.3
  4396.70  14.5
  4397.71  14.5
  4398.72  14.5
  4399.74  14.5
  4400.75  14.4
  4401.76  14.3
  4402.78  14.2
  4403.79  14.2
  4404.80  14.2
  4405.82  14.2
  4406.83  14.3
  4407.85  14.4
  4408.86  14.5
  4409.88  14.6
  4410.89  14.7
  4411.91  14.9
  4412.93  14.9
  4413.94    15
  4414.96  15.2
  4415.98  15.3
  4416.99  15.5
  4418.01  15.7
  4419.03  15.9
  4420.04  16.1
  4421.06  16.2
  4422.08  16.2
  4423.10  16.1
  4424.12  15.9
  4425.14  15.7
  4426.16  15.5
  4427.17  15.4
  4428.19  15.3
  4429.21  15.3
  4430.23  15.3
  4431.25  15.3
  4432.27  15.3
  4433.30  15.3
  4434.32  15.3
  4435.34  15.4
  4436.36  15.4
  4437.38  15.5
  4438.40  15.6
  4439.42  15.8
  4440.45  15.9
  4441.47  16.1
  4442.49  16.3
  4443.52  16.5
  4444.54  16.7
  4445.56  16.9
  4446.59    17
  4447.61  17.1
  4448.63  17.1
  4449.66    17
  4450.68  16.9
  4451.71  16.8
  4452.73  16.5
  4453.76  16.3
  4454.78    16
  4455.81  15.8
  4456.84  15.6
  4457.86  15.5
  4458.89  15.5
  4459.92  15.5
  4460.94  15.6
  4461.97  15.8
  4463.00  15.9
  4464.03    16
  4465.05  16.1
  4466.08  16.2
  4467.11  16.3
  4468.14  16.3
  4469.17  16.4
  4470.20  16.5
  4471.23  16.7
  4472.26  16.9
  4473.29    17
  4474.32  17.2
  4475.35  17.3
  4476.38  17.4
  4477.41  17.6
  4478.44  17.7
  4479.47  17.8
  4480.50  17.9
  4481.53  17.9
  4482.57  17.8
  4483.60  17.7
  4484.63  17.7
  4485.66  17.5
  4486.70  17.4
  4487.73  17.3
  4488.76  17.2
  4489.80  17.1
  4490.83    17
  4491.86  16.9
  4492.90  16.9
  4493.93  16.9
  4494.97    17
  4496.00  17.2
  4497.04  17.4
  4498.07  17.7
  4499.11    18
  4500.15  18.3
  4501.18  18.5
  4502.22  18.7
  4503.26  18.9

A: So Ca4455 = 1.2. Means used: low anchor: 16.8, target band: 16.2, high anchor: 17.5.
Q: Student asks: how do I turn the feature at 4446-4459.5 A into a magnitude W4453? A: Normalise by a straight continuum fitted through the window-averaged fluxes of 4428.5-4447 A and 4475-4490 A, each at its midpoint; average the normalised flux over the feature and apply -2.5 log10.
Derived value 0.00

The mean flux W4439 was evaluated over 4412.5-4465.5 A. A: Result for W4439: 15.9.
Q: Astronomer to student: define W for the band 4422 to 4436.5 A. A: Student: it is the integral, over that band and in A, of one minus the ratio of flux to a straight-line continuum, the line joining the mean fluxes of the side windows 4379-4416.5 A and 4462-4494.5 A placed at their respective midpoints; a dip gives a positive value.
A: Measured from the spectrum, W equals -0.3 A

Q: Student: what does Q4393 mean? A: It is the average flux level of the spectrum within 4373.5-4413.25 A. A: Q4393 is 13.9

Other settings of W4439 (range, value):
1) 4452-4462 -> 15.8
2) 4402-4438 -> 15.2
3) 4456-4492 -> 16.8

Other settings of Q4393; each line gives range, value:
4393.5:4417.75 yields 14.6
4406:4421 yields 15.1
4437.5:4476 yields 16.3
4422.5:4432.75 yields 15.5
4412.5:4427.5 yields 15.7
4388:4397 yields 13.7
